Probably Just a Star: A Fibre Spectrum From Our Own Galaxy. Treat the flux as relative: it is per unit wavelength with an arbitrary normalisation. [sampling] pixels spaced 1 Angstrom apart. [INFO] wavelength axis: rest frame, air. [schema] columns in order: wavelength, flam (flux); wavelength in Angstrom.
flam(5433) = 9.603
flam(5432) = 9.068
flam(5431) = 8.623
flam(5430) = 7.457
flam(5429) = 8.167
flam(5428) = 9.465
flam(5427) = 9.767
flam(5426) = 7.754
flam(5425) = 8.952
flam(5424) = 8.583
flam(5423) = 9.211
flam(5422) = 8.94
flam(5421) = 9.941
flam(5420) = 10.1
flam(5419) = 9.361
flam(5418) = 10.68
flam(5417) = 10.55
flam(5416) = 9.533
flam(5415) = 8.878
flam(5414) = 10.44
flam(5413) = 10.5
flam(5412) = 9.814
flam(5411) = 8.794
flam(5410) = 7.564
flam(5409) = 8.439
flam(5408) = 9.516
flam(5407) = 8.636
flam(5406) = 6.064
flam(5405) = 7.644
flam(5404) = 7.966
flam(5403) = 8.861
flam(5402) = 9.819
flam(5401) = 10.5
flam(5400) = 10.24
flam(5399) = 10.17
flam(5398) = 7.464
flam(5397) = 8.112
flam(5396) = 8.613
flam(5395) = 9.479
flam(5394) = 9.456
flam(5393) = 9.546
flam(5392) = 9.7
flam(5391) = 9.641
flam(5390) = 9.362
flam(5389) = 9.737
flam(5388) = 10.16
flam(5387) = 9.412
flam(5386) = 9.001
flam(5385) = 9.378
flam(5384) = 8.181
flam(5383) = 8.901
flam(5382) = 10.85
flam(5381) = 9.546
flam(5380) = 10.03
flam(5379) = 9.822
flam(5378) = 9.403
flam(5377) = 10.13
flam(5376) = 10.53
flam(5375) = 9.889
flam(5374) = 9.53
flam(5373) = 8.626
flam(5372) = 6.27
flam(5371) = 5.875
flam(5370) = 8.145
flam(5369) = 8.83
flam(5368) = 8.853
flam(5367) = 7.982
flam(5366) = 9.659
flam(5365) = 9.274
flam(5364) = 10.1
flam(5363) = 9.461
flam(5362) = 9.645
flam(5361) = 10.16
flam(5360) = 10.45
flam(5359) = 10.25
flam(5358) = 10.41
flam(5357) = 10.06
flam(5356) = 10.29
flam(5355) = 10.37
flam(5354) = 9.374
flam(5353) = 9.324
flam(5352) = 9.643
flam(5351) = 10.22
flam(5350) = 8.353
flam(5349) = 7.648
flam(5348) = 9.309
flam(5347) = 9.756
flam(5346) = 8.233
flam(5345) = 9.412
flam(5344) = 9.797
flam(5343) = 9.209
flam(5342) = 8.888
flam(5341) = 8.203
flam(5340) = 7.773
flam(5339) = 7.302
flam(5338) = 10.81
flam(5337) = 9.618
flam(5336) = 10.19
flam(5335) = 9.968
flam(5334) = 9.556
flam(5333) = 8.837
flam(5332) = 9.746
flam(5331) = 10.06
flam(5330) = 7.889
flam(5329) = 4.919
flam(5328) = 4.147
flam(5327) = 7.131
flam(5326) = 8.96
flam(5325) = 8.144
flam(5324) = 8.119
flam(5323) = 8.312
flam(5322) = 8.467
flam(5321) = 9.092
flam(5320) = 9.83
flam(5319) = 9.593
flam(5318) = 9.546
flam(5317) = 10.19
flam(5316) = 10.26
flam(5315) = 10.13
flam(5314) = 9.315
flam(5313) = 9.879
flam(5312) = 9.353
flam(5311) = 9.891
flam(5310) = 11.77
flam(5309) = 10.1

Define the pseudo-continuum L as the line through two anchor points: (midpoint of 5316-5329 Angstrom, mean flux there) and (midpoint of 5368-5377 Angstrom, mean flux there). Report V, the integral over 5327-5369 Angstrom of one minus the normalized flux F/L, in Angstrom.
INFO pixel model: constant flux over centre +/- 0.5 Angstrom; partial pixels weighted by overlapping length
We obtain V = -3.1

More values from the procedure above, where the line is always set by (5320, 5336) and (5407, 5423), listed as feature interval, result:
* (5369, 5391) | -0.4 Angstrom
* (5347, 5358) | -1.1 Angstrom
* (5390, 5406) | 0.4 Angstrom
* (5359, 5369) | -0.8 Angstrom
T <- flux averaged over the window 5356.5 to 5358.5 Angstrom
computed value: 10.2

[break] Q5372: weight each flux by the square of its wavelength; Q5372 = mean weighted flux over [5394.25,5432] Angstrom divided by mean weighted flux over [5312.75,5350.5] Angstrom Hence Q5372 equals 1.05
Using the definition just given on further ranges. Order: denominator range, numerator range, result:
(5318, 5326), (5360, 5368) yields 1.09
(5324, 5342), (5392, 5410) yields 1.08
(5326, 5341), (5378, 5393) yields 1.15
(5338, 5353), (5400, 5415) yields 1.03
